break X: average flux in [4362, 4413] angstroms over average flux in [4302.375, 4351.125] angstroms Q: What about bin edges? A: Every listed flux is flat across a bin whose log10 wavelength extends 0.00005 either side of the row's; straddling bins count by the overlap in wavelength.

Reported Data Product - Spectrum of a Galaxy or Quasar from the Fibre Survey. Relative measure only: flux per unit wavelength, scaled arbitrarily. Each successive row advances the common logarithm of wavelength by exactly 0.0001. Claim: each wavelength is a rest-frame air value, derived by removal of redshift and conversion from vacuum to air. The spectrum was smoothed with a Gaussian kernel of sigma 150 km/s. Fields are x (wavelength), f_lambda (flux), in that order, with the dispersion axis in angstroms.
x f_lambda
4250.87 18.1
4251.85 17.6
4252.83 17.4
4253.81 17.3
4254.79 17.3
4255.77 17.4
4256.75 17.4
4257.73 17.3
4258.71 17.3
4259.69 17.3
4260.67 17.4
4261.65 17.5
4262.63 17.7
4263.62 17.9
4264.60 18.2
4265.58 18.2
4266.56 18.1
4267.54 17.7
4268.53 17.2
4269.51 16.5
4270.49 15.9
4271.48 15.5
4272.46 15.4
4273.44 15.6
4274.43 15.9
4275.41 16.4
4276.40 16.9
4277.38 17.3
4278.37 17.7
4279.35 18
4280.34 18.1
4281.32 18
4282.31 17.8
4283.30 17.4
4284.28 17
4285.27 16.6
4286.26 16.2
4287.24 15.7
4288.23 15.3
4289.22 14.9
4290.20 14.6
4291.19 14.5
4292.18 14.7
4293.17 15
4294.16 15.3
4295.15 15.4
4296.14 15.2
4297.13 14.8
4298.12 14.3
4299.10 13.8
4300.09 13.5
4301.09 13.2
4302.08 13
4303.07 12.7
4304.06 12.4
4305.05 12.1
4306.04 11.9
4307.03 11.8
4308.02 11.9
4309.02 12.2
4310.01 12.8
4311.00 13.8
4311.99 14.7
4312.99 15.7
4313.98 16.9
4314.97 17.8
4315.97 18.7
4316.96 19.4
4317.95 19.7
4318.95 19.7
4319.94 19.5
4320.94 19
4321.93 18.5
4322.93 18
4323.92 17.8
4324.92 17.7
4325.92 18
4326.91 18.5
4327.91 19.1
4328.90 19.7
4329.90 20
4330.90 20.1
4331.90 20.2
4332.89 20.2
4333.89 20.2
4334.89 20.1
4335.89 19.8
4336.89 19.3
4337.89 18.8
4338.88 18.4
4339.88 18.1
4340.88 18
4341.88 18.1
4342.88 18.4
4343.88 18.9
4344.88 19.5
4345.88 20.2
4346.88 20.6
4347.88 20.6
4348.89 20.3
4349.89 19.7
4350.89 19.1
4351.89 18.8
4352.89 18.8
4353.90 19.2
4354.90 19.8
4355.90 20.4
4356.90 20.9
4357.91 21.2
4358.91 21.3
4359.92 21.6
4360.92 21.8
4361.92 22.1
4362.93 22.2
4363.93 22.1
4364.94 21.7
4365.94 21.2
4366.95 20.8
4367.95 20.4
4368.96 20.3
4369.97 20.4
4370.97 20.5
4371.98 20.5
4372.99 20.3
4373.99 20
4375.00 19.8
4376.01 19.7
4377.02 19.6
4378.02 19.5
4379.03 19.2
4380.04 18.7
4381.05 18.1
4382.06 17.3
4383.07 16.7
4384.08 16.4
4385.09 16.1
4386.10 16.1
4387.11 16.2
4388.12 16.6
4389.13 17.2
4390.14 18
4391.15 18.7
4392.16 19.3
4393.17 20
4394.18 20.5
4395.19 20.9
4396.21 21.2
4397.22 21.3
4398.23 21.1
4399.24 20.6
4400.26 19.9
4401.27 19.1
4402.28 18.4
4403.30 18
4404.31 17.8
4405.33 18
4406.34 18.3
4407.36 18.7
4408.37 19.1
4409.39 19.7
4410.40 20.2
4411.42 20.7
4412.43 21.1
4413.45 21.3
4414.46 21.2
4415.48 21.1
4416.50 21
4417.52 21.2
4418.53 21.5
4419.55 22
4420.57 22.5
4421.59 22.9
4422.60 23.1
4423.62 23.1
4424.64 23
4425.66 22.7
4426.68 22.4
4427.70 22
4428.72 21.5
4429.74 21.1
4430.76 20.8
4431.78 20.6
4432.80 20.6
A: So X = 1.09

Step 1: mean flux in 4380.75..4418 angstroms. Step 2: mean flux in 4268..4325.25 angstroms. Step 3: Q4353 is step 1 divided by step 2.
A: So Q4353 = 1.21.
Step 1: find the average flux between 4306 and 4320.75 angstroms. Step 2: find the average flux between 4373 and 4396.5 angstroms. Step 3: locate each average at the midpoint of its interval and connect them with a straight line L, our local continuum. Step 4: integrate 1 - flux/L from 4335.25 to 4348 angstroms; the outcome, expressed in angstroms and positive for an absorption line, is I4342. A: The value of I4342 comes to -1.6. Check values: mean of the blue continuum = 16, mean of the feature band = 19.1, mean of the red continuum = 18.5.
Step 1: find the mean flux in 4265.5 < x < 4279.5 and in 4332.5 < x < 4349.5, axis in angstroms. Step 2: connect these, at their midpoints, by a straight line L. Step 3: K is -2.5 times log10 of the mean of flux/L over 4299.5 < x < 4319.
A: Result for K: 0.241 mag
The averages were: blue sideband 16.8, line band 14.6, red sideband 19.4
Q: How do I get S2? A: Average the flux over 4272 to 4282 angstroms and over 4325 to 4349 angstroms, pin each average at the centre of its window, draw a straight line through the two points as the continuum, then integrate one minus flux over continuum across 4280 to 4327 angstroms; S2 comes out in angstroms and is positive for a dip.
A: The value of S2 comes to 6.0 angstroms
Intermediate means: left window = 16.9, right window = 19.3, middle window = 15.7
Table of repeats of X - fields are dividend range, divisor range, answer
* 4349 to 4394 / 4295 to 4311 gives 1.48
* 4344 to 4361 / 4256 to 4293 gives 1.20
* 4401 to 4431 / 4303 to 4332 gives 1.25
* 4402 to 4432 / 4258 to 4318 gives 1.32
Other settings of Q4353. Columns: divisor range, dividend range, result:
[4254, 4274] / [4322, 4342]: 1.11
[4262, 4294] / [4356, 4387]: 1.19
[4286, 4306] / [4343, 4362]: 1.42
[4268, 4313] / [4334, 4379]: 1.33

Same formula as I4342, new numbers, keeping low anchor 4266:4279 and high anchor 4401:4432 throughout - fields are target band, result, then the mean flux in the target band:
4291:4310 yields 4.3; 13.5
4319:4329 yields -0.3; 18.6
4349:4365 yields -1.3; 20.6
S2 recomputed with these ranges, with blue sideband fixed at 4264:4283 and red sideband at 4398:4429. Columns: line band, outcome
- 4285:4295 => 1.3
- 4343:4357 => -0.5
